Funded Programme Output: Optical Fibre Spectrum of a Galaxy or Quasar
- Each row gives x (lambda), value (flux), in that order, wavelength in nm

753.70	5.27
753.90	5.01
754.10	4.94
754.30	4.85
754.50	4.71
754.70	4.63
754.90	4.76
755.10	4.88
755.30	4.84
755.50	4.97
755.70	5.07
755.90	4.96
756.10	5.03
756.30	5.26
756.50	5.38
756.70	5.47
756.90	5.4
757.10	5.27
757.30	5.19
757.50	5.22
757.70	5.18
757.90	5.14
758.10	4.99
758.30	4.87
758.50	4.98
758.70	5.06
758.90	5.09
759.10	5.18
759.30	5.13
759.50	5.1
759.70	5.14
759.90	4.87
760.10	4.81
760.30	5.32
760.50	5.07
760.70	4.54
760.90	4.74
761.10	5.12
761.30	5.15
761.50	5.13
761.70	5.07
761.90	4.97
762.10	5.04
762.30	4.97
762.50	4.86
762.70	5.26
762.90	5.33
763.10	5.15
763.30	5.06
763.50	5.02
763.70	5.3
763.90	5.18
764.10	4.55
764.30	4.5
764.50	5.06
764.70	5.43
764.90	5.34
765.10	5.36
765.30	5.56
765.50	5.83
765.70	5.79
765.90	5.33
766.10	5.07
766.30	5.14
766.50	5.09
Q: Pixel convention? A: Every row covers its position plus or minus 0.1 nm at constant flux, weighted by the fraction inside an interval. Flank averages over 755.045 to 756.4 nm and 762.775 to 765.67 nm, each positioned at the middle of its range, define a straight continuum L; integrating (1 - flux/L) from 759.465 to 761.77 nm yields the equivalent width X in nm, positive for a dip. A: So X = 0.05 nm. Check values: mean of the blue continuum 5.01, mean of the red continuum 5.21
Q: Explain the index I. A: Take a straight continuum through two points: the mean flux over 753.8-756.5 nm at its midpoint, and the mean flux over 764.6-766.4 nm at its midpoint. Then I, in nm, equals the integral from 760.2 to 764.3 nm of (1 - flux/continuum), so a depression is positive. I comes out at 0.189 nm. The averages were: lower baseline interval 4.93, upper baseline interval 5.43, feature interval 5.03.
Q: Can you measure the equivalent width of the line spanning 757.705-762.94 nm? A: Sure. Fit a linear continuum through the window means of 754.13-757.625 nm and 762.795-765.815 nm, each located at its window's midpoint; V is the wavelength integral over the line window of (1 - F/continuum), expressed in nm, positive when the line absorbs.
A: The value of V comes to 0.11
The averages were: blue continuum 5.05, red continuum 5.23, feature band 5.04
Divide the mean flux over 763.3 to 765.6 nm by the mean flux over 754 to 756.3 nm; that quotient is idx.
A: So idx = 1.06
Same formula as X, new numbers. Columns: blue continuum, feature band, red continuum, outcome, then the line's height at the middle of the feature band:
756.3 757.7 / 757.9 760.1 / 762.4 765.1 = 0.09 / 5.24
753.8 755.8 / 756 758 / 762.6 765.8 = -0.12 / 4.95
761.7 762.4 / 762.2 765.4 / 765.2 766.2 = 0.08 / 5.25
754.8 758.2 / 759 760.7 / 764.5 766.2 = 0.06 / 5.24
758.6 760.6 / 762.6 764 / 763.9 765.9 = 0.01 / 5.21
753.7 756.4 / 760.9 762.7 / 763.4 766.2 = 0.04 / 5.14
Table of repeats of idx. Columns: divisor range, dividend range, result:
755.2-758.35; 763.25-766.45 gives 1.01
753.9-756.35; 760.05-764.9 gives 1.03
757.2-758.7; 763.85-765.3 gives 1.00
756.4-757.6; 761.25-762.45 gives 0.95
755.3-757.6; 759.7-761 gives 0.95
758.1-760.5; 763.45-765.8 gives 1.04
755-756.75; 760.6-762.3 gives 0.98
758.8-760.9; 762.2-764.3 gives 1.01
